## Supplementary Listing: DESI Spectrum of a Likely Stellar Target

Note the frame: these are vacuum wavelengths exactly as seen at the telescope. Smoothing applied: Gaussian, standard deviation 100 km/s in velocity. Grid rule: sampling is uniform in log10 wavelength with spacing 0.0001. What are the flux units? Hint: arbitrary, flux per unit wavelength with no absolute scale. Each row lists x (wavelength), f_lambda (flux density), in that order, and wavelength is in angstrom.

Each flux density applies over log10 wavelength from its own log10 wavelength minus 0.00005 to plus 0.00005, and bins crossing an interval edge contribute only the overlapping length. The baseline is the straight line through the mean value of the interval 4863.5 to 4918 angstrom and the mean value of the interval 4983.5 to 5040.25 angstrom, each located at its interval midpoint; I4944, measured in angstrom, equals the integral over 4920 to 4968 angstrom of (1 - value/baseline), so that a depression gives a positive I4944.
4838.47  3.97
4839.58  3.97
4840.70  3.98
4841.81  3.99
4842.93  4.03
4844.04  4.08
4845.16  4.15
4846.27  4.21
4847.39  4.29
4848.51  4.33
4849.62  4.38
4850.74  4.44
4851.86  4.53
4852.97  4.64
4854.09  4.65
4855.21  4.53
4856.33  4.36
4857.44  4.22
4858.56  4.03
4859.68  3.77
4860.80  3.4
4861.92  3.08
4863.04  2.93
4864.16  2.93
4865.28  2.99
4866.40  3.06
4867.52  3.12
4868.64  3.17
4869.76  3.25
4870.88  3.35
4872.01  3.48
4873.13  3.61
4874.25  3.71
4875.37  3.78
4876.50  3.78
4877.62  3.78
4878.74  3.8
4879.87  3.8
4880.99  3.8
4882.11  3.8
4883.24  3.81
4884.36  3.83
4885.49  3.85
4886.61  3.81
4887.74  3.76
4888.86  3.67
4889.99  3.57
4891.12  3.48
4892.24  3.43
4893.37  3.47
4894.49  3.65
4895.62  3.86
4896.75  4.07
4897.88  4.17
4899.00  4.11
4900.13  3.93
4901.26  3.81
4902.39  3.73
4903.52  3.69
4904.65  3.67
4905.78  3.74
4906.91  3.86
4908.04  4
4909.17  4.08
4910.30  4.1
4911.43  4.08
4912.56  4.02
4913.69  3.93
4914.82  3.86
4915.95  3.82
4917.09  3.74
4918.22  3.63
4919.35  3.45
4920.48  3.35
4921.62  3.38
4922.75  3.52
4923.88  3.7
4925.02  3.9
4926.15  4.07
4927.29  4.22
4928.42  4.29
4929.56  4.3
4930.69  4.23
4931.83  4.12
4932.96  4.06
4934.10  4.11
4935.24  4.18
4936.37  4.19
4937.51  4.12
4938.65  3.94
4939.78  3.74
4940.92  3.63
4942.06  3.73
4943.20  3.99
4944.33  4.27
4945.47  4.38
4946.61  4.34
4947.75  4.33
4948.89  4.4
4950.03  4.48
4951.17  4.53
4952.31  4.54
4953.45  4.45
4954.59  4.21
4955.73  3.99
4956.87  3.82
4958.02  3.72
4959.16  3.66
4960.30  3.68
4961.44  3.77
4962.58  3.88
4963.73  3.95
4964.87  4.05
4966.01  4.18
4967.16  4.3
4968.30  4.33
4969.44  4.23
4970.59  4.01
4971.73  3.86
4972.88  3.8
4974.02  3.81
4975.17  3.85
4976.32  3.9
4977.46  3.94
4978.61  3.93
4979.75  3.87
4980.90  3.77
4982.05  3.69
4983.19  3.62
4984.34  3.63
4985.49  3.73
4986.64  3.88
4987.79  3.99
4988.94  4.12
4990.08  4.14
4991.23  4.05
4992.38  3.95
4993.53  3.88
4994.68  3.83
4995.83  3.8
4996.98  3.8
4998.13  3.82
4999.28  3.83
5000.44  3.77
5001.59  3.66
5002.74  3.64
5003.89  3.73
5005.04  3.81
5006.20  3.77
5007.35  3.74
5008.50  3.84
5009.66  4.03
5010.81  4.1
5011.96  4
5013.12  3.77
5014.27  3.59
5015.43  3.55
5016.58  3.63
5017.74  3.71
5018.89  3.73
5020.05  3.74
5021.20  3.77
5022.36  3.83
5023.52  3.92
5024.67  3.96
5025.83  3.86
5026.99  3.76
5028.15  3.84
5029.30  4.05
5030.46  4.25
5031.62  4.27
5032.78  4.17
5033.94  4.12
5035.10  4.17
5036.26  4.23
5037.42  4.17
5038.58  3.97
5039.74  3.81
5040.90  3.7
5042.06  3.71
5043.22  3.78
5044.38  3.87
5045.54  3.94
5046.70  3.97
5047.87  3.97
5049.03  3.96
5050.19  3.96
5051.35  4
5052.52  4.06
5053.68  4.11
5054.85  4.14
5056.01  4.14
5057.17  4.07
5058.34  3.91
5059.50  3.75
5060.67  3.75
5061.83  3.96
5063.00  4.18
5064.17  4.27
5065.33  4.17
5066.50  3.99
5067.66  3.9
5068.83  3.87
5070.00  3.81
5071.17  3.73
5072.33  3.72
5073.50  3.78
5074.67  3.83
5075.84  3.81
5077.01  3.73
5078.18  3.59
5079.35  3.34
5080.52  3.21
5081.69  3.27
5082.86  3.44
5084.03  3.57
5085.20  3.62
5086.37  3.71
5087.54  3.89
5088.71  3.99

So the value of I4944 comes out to -3.3 angstrom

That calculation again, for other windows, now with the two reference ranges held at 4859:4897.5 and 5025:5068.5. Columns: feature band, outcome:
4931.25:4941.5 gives -0.84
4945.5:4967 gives -2.07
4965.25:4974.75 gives -0.67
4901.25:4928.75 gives -1.30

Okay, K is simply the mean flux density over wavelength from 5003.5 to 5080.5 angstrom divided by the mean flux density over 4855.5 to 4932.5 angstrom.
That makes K 1.04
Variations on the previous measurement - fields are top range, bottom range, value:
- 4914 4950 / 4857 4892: 1.12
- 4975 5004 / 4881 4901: 1.02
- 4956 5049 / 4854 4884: 1.08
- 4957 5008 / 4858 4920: 1.05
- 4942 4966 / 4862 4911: 1.13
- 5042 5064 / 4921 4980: 0.98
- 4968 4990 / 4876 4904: 1.03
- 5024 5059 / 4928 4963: 0.98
